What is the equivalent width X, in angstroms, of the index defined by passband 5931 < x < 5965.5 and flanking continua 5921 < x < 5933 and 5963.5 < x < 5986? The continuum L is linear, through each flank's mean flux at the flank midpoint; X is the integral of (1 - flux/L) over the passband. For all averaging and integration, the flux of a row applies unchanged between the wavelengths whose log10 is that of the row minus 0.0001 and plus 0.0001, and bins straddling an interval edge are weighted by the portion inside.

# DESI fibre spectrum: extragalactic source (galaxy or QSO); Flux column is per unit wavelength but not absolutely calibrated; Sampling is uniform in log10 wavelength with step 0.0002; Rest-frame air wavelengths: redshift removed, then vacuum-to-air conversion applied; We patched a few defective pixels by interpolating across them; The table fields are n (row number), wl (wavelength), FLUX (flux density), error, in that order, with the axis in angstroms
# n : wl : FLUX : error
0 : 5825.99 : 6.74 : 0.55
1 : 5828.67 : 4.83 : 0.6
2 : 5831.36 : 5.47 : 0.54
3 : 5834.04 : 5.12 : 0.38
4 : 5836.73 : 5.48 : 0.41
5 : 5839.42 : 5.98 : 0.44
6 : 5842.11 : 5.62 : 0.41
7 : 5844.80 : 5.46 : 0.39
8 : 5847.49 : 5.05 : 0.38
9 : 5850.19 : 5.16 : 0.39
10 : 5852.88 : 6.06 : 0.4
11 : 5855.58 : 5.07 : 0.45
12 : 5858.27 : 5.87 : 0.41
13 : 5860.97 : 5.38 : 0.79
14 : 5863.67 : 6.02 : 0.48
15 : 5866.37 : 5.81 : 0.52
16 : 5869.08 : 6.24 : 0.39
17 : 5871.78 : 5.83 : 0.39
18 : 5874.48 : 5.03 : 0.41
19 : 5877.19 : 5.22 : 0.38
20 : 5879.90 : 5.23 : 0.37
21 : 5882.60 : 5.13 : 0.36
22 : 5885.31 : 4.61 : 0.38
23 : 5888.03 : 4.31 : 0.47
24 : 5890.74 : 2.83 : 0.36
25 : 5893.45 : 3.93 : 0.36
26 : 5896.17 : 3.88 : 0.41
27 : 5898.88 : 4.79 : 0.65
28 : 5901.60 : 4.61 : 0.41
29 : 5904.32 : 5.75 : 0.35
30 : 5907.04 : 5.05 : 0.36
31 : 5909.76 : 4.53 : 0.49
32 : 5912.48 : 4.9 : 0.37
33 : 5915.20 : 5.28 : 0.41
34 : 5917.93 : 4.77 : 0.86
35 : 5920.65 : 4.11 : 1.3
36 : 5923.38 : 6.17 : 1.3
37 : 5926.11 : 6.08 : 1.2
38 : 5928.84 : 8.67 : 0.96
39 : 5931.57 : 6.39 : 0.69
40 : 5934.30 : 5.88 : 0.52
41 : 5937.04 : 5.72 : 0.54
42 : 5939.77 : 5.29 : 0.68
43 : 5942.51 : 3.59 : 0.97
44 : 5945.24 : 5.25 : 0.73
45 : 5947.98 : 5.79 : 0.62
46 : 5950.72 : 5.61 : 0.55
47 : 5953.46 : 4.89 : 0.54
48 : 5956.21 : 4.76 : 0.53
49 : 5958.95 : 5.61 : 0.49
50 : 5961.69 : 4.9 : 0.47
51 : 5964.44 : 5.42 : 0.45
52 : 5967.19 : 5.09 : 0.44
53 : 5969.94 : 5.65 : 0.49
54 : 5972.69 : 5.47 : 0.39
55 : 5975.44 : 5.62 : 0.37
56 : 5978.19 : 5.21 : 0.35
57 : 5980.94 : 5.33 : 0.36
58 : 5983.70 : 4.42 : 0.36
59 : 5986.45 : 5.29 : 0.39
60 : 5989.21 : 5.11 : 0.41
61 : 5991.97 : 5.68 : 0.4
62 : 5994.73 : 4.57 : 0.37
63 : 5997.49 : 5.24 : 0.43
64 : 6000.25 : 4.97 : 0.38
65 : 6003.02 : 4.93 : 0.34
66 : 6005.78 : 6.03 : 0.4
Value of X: 4.1 angstroms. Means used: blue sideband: 6.59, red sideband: 5.27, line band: 5.29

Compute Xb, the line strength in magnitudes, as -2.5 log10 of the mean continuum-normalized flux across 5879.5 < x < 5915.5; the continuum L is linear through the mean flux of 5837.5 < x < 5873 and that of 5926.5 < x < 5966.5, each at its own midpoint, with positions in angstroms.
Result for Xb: 0.22 mag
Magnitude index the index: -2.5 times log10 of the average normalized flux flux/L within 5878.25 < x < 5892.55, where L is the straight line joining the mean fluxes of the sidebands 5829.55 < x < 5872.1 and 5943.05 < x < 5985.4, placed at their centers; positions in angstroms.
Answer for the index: 0.23 mag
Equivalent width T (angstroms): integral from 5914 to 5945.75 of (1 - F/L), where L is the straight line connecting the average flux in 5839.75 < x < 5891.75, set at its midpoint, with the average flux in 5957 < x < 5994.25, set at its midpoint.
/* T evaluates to -2.0 angstroms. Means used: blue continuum 5.29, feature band 5.61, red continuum 5.27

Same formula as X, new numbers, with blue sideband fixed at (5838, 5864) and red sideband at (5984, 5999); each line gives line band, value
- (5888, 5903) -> 3.8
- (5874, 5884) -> 0.6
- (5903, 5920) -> 1.1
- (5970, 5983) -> -0.5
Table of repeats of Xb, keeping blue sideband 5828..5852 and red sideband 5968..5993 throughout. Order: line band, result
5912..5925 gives 0.05 mag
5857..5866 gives -0.08 mag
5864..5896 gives 0.09 mag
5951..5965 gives 0.04 mag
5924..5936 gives -0.25 mag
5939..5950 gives 0.07 mag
